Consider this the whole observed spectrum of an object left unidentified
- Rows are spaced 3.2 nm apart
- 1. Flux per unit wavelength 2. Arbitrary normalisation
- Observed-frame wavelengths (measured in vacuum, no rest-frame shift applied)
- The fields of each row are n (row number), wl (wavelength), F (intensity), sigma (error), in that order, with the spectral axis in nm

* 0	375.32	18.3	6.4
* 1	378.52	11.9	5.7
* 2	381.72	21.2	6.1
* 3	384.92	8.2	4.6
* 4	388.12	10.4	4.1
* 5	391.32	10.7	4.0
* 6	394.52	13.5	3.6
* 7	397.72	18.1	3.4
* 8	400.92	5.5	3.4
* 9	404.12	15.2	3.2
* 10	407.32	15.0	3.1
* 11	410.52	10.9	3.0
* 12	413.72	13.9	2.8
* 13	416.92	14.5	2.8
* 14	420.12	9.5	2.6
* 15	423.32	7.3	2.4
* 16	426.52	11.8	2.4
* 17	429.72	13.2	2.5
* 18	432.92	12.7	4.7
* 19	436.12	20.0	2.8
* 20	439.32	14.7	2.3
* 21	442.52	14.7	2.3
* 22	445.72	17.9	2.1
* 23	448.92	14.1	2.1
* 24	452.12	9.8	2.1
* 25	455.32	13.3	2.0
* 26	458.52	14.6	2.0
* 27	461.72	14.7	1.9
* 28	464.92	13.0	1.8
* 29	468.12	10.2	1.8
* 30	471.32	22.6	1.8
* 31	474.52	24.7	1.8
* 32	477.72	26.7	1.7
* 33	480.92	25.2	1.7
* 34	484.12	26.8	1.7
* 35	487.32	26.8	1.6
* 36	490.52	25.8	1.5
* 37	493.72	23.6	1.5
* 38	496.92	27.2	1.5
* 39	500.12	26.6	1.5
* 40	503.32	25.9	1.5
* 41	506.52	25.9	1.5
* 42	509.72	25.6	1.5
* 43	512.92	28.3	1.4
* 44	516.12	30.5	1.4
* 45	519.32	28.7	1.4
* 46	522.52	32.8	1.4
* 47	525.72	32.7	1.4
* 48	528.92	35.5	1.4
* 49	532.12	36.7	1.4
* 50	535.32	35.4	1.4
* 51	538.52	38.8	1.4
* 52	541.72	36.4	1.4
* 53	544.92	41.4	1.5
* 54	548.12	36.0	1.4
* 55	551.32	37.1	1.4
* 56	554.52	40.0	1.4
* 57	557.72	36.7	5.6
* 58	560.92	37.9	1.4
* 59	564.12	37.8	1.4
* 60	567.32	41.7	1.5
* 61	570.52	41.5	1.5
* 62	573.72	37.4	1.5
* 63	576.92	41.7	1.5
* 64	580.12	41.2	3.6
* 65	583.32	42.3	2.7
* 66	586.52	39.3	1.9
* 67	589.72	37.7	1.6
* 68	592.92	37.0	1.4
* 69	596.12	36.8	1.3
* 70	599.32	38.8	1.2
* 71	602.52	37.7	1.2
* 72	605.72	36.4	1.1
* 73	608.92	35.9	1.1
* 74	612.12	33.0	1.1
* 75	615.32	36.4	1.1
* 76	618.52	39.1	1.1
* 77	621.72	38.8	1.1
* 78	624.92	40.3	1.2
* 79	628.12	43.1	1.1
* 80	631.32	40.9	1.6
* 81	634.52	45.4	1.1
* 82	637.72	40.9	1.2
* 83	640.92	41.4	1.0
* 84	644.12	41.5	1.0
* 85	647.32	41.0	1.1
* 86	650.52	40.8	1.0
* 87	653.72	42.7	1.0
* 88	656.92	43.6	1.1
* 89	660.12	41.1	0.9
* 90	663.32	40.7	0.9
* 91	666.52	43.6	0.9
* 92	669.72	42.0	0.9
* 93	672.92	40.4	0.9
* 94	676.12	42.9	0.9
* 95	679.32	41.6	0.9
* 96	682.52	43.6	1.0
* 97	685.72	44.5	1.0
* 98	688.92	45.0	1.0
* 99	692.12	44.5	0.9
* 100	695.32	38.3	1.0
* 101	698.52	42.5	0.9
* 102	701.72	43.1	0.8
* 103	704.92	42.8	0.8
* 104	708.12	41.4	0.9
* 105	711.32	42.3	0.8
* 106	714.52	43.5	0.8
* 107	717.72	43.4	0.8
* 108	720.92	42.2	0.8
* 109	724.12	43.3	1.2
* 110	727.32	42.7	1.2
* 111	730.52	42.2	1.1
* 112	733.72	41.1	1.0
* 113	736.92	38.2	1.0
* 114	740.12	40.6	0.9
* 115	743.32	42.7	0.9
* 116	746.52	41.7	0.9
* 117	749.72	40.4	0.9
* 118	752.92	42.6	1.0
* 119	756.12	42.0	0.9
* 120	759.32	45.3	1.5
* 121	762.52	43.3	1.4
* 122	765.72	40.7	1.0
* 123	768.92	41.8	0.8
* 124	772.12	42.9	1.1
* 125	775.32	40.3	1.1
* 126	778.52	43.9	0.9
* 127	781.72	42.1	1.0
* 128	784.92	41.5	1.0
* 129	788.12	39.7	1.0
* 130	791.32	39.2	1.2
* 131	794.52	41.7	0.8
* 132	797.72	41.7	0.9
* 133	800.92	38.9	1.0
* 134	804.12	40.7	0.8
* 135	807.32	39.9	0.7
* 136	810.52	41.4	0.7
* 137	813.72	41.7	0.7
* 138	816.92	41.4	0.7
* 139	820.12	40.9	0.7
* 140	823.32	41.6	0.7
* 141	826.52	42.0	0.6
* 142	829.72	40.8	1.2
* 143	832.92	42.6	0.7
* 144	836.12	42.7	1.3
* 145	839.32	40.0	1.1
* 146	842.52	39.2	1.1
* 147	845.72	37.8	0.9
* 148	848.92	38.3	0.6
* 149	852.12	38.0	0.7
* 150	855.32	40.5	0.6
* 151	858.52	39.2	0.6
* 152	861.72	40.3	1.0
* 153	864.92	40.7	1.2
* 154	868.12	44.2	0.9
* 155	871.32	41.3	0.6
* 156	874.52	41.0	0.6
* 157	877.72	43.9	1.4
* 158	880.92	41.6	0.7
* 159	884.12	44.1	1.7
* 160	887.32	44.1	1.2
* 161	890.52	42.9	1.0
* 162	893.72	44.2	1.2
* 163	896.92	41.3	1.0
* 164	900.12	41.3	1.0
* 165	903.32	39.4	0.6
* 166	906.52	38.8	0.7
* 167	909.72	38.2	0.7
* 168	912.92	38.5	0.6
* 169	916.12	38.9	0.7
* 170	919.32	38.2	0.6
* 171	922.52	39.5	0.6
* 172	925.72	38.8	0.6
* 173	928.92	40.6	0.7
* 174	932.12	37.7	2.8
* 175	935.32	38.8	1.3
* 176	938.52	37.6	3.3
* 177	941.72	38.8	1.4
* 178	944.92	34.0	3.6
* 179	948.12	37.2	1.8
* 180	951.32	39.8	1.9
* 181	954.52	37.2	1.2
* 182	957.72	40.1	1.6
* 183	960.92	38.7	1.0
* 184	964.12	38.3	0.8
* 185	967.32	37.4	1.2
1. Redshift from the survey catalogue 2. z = 0.181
